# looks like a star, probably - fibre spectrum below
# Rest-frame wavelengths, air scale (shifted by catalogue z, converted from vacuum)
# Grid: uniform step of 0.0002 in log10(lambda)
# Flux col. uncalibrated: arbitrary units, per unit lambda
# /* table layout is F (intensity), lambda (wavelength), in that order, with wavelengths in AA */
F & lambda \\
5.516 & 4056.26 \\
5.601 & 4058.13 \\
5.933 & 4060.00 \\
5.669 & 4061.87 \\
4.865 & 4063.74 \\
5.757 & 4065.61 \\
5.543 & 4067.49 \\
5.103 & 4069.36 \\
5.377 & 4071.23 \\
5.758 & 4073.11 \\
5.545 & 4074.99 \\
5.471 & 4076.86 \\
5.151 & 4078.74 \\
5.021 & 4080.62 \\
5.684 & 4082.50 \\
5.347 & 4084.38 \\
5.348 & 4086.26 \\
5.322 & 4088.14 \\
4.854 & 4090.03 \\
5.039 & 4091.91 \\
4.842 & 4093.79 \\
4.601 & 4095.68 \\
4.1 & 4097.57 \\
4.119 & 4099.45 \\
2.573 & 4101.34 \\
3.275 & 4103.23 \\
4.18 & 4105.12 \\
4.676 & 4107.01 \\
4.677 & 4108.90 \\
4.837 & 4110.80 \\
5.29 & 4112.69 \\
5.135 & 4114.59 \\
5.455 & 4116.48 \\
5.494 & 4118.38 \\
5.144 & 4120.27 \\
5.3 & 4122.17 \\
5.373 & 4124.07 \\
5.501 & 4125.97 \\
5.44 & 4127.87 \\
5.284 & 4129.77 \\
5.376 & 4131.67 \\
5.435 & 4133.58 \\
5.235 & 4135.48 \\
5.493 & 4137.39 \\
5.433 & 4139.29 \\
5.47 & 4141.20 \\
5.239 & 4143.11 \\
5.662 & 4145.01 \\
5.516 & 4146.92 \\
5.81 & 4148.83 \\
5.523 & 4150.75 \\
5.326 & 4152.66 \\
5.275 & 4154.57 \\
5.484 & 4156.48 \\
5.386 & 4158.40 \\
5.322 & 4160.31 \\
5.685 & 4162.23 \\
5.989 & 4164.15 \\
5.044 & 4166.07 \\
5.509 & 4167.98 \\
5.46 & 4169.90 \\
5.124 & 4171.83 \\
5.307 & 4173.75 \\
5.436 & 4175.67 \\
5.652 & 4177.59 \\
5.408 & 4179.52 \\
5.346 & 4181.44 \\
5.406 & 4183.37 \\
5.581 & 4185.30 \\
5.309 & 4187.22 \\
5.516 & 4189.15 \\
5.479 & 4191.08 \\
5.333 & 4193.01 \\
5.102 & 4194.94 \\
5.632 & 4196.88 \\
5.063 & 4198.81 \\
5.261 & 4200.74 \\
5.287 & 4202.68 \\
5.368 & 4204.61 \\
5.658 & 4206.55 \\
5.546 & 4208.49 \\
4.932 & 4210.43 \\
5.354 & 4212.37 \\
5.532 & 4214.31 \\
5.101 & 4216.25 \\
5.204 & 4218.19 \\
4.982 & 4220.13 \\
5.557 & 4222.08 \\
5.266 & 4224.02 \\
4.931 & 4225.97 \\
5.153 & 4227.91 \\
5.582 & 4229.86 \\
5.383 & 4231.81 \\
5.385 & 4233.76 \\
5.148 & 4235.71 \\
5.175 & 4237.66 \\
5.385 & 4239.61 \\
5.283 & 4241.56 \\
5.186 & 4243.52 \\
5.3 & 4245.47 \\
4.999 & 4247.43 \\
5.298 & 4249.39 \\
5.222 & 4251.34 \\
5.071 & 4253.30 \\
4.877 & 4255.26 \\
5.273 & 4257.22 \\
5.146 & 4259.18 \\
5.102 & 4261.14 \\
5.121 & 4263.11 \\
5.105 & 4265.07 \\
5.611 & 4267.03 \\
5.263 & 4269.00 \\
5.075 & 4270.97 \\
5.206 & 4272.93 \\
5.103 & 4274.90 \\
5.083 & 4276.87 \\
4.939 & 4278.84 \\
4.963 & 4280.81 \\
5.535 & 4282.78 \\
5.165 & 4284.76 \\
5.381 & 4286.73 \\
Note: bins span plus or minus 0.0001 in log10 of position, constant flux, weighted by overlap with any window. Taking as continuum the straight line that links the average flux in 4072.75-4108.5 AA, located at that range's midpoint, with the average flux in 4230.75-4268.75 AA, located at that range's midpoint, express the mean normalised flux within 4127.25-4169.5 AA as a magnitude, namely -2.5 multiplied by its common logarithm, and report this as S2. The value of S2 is -0.11 mag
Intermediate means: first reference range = 4.77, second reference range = 5.22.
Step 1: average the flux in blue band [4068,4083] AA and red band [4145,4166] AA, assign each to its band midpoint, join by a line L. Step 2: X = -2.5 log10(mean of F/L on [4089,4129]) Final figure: 0.14 mag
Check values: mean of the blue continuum 5.39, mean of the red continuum 5.51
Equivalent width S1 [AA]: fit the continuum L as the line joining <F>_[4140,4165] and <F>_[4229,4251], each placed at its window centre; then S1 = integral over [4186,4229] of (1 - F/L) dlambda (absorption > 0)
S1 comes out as 0.5 AA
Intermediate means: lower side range 5.51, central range 5.3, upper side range 5.28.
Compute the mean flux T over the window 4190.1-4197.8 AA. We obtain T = 5.38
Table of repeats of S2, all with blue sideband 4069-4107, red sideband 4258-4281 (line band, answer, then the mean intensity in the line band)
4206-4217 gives -0.06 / 5.35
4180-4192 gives -0.09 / 5.44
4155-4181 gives -0.10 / 5.44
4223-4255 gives -0.03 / 5.23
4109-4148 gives -0.09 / 5.34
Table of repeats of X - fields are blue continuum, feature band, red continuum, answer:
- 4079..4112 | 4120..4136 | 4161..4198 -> -0.09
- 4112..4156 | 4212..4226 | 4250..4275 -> 0.00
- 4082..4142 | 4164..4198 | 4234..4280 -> -0.07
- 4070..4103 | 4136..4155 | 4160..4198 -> -0.05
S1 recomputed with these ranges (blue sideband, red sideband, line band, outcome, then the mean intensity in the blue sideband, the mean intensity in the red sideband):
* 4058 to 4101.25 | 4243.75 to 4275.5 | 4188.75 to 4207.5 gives -0.71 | 5.16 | 5.17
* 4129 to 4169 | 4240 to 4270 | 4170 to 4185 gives -0.04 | 5.45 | 5.19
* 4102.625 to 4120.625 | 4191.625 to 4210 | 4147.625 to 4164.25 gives -1.37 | 4.84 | 5.35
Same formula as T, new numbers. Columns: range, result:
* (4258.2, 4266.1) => 5.12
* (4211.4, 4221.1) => 5.24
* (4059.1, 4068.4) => 5.55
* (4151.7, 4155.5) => 5.31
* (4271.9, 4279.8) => 5.09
